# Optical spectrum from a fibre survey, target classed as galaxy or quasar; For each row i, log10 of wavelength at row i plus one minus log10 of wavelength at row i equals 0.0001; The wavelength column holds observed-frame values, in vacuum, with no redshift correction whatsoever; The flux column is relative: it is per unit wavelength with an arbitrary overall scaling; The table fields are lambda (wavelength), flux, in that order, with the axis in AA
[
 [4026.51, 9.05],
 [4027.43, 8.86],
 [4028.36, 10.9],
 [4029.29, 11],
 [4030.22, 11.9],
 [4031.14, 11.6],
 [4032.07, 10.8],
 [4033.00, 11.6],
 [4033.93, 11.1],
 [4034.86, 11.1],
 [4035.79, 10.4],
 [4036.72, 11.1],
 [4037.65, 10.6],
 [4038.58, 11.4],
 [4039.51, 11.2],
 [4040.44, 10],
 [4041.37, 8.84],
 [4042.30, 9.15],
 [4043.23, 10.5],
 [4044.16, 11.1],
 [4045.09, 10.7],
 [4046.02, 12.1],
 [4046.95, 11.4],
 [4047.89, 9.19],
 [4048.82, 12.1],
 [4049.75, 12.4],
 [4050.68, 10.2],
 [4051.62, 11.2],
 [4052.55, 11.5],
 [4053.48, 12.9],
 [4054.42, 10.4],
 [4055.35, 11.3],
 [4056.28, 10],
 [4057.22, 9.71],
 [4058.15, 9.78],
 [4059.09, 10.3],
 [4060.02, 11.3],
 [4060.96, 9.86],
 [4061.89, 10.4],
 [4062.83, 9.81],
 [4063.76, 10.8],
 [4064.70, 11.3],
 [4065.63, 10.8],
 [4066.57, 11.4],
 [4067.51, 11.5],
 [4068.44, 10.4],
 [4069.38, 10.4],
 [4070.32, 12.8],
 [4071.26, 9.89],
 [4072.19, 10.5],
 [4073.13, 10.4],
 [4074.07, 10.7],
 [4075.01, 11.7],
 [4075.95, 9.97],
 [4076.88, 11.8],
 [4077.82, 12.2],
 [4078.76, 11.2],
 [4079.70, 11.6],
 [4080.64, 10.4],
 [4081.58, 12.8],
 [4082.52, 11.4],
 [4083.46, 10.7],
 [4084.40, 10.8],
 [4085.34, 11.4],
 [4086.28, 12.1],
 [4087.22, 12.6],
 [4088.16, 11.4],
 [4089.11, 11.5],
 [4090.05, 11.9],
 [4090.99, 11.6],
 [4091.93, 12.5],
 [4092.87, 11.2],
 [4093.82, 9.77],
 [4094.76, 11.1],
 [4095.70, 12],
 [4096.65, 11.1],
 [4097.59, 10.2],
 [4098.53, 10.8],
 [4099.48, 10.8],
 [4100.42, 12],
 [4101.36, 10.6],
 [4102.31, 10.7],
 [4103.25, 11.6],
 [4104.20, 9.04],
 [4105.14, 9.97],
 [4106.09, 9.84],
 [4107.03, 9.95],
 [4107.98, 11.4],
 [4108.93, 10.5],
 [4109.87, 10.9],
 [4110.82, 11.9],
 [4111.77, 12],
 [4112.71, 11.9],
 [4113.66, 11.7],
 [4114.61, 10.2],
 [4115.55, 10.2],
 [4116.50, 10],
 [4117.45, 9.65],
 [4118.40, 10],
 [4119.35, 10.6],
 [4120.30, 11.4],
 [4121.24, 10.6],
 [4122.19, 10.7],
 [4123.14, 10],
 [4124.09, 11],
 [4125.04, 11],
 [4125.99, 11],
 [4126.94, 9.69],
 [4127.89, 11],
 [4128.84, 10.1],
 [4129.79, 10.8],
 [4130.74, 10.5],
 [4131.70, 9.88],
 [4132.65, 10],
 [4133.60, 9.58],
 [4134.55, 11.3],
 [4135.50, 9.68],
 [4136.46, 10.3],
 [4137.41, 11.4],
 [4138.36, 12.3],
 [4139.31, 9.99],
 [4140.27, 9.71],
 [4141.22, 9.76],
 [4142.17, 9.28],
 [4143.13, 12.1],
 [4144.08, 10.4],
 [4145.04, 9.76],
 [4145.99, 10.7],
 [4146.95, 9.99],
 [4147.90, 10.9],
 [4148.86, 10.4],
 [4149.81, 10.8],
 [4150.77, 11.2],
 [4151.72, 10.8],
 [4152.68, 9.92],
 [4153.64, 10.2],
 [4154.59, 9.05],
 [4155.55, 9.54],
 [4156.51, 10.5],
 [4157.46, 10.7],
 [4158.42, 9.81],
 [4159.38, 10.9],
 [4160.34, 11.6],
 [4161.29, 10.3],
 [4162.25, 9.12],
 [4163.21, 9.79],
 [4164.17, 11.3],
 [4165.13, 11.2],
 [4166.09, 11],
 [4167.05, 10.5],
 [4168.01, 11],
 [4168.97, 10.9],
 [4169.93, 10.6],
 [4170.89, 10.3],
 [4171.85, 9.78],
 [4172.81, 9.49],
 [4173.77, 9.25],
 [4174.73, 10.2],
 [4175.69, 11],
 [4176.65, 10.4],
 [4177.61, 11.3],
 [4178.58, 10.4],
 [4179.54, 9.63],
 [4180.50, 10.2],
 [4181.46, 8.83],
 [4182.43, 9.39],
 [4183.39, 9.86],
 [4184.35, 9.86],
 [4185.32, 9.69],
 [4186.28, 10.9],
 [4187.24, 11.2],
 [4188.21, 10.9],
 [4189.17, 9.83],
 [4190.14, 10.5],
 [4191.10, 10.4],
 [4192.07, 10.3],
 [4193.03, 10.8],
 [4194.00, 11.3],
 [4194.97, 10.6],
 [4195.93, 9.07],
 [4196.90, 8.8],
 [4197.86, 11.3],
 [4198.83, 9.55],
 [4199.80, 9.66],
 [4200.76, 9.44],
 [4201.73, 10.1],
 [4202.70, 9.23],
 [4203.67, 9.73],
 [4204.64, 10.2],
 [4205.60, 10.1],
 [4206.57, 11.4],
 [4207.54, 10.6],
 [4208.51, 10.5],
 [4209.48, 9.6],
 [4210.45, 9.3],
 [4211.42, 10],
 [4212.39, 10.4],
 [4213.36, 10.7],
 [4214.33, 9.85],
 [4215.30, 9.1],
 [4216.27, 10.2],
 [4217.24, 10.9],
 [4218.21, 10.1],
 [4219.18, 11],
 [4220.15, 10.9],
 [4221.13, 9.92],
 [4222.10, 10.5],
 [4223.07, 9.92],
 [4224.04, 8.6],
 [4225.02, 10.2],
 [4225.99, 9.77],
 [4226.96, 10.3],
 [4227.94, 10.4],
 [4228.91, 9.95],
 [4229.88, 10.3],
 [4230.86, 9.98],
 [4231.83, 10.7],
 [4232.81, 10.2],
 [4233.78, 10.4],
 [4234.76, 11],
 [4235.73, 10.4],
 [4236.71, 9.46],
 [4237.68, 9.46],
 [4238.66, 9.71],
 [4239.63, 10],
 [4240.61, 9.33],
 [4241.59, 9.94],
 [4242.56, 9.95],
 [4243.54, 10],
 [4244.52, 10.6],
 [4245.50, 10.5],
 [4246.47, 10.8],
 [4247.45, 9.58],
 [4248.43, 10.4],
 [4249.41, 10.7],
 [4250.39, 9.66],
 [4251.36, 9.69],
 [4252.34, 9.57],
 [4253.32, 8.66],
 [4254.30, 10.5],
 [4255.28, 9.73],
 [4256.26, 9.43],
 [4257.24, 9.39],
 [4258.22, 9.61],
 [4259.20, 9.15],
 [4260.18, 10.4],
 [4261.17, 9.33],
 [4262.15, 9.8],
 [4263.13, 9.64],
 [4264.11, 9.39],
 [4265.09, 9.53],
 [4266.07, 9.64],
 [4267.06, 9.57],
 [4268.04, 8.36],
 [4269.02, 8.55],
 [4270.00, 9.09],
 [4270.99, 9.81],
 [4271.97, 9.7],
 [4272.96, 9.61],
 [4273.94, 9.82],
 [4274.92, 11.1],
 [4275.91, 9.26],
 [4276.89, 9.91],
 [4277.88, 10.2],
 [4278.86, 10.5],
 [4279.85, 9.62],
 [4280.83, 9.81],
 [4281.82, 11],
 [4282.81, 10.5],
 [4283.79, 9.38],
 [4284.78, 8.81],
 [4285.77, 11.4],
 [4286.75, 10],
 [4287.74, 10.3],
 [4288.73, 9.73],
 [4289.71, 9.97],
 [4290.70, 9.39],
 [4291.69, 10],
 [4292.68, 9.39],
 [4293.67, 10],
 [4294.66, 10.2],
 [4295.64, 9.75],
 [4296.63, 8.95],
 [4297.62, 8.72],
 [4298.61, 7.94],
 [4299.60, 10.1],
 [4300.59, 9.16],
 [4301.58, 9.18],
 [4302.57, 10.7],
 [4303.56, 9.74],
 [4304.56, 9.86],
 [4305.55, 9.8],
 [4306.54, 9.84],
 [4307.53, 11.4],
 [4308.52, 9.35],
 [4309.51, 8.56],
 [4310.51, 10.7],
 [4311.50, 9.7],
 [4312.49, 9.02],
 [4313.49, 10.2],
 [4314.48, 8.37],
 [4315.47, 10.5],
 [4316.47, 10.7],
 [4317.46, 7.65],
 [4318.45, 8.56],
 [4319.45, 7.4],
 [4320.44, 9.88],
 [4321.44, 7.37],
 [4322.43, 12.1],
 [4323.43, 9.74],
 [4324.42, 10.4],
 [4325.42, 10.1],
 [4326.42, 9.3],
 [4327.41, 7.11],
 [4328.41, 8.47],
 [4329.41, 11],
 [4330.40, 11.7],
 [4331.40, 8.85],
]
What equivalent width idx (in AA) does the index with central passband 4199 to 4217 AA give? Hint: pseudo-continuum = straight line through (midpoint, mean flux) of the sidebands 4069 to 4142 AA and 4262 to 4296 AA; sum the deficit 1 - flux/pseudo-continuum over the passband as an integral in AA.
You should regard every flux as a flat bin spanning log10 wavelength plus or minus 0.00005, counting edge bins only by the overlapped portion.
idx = 0.39 AA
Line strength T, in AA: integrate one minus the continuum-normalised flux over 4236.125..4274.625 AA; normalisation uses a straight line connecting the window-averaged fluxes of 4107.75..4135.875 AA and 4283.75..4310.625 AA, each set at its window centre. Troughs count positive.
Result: 0.91 AA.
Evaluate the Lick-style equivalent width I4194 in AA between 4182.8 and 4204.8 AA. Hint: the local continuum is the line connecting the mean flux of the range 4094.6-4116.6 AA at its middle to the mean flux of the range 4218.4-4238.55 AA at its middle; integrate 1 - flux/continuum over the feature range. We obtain 0.5 AA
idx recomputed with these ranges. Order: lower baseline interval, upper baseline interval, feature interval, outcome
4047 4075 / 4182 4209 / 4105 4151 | -0.28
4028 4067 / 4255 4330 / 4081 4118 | -1.69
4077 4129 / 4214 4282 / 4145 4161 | 0.31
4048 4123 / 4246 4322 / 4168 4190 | 0.31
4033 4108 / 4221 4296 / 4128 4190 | 0.58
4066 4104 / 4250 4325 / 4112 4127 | 0.41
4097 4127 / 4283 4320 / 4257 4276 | 0.48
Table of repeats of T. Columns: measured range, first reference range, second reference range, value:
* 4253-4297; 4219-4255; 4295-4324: 0.12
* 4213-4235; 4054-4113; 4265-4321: -0.25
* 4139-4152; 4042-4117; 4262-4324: 0.20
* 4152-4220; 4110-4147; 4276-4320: 0.32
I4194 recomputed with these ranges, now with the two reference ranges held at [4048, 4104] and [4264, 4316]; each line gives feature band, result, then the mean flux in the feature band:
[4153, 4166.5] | 0.3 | 10.3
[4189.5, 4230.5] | 0.4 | 10.1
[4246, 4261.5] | 0.3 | 9.79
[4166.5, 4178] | 0.1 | 10.4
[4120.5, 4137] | 0.5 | 10.4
